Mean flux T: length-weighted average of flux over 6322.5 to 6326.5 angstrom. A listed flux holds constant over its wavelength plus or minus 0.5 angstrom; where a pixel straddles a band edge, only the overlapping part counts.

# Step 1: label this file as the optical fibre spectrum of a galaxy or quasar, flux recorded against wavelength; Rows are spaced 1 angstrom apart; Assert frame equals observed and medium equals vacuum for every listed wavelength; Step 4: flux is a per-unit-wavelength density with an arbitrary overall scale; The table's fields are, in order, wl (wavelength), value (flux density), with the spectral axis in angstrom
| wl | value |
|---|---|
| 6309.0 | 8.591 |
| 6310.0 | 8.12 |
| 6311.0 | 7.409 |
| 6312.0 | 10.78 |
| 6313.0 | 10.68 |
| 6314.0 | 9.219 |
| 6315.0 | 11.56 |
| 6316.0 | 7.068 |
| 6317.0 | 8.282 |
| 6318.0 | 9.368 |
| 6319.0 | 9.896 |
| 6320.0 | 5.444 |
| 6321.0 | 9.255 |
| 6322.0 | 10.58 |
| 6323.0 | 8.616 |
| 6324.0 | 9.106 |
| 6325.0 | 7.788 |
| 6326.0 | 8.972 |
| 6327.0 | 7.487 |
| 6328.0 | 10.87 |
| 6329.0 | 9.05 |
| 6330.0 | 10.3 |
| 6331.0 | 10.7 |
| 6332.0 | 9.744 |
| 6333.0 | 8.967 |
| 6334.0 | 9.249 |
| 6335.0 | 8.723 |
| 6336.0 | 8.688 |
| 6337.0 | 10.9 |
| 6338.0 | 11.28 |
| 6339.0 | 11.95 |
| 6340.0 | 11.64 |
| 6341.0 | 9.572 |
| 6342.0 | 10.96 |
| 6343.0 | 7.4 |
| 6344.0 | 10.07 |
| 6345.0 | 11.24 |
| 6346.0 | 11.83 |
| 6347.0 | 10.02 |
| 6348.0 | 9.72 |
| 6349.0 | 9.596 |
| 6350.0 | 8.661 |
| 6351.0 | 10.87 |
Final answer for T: 8.62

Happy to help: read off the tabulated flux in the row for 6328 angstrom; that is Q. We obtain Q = 10.87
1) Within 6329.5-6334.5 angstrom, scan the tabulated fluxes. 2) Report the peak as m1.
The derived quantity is 10.7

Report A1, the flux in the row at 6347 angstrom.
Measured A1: 10.02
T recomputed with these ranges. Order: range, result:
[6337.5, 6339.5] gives 11.6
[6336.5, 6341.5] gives 11.1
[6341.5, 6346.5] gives 10.3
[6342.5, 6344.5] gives 8.73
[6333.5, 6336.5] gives 8.89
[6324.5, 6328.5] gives 8.78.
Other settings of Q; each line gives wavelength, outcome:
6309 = 8.591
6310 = 8.12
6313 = 10.68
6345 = 11.24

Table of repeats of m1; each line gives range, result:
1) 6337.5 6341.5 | 11.95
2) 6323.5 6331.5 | 10.87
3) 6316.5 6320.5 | 9.896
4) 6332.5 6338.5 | 11.28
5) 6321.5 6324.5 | 10.58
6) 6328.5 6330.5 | 10.3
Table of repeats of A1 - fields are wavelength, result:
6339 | 11.95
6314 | 9.219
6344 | 10.07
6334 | 9.249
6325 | 7.788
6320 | 5.444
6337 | 10.9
